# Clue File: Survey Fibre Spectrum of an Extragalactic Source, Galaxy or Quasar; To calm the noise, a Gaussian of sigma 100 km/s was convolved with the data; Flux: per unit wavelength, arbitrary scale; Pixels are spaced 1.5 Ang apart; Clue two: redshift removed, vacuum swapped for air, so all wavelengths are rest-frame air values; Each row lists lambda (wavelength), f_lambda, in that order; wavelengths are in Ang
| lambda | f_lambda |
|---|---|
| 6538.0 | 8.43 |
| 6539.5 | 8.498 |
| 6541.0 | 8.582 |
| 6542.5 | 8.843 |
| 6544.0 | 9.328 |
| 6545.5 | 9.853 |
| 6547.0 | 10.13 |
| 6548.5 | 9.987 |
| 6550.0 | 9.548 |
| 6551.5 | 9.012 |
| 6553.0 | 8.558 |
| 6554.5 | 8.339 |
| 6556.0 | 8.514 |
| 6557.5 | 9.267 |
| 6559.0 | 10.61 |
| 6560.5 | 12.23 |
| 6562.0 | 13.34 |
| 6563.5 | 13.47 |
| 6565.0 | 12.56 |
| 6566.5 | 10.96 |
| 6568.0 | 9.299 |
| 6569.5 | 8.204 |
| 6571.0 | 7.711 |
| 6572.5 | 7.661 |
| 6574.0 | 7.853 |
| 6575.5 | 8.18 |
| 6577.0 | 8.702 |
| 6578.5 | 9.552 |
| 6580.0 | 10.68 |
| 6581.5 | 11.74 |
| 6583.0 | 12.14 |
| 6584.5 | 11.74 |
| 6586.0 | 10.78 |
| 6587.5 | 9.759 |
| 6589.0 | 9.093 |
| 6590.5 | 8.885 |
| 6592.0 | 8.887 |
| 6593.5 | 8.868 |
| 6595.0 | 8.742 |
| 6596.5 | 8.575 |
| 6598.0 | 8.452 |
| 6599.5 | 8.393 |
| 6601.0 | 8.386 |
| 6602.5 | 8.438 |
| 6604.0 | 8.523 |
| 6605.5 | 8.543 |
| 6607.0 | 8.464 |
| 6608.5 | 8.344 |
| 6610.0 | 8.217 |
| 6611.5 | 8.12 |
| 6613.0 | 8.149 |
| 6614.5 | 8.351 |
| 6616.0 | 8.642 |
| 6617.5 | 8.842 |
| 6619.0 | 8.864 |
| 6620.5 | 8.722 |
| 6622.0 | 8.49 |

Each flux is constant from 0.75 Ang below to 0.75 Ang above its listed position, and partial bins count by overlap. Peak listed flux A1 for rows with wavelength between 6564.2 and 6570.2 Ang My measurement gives 12.56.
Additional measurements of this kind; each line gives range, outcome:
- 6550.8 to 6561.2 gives 12.23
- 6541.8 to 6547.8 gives 10.13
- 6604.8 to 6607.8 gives 8.543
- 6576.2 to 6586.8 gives 12.14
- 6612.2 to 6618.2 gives 8.842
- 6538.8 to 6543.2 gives 8.843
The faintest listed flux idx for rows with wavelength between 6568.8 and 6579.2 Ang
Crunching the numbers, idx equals 7.661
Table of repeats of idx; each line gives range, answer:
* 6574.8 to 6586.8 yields 8.18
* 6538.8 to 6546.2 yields 8.498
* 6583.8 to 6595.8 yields 8.742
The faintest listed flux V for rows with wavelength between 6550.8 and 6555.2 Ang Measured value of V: 8.339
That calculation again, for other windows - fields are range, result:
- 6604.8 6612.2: 8.12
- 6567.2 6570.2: 8.204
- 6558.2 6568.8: 9.299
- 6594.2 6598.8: 8.452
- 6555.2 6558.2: 8.514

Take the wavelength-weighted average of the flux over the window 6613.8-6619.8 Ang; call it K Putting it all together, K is 8.68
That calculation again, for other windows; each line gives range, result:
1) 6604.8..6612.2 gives 8.34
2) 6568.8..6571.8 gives 7.95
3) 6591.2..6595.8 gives 8.83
